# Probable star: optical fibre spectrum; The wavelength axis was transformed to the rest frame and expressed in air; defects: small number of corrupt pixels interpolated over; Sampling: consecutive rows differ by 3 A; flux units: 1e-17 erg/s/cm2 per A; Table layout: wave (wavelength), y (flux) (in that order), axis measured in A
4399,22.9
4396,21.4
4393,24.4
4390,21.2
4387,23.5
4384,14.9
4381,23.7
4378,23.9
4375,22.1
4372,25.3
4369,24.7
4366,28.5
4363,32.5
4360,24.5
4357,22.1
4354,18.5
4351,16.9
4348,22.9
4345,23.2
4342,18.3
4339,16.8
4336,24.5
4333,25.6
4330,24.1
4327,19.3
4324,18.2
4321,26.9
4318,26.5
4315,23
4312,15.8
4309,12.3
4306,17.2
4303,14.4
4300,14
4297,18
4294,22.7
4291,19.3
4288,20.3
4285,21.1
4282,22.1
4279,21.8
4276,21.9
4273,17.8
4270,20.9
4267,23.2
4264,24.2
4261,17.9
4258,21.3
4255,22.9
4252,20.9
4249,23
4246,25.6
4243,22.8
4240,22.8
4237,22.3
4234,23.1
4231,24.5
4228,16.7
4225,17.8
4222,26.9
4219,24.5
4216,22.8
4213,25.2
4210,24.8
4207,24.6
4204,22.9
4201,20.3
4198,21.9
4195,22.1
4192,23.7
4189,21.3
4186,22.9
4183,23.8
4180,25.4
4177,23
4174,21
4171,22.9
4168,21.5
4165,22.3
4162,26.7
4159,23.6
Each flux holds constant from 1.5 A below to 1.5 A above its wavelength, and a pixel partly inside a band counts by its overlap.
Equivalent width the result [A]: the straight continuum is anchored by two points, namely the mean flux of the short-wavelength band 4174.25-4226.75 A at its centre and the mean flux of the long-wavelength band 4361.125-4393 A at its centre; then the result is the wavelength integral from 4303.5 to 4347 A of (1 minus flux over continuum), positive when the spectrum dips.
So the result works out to 5.6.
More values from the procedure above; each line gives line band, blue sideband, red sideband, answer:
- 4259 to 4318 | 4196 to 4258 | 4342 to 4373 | 9.2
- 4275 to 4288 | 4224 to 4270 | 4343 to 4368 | 0.5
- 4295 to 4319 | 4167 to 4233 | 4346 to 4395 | 5.6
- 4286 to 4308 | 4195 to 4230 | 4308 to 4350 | 3.8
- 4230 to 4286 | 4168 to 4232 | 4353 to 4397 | 2.2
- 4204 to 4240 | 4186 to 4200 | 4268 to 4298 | -2.1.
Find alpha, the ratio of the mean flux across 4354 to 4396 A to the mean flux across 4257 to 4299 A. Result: 1.14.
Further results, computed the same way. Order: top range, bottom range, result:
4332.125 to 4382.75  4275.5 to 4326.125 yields 1.17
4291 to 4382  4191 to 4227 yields 0.93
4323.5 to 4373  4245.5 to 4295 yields 1.06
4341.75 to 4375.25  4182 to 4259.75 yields 1.04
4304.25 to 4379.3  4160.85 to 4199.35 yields 0.96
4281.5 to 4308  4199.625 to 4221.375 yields 0.78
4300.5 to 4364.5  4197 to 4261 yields 0.93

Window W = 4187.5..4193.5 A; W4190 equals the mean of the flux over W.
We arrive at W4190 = 22.5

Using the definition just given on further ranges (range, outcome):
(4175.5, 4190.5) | 23.3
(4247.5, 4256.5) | 22.3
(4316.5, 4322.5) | 26.7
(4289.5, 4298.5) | 20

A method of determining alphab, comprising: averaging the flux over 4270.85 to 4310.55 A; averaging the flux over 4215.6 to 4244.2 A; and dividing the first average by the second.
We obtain 0.84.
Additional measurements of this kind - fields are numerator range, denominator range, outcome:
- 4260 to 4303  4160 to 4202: 0.89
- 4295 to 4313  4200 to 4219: 0.66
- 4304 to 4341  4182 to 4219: 0.90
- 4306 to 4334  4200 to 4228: 0.91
